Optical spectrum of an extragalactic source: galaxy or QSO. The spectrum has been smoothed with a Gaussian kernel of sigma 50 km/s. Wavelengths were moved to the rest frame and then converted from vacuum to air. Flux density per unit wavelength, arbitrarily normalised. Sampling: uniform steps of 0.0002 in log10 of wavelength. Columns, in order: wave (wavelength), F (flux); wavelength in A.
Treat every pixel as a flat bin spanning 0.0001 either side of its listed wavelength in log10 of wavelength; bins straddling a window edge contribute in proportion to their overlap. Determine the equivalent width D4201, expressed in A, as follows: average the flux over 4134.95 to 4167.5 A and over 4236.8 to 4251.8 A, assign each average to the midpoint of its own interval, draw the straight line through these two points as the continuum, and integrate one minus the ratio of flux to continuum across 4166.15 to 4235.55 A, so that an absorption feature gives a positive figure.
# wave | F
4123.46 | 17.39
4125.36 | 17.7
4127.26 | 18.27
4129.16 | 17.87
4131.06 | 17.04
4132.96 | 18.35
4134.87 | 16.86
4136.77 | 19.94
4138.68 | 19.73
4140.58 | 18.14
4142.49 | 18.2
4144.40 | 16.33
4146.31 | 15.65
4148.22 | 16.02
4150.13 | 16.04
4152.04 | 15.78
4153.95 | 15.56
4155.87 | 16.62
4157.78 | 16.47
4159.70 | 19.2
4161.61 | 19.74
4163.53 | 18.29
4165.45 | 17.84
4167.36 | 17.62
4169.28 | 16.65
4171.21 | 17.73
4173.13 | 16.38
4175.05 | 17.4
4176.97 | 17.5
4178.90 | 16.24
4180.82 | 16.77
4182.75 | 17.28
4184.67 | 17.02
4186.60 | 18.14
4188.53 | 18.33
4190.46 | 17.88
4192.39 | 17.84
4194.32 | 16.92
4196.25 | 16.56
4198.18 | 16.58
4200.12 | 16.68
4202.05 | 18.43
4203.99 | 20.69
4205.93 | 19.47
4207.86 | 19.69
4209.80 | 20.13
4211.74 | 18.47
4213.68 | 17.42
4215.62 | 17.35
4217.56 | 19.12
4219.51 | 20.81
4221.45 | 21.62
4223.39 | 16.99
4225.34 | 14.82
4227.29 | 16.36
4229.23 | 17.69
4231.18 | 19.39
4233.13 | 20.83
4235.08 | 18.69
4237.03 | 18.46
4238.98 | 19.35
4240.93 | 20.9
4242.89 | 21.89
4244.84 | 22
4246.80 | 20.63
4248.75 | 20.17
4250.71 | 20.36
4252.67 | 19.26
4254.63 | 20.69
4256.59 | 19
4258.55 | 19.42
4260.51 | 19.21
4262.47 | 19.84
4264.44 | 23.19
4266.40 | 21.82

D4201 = 4.1 A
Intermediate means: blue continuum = 17.5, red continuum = 20.6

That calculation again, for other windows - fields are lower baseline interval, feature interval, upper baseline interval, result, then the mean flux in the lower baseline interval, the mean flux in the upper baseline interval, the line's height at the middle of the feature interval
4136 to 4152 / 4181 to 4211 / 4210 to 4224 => 0.7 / 17.4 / 18.9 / 18.5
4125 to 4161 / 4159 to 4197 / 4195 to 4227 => 0.7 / 17.4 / 18.4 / 17.9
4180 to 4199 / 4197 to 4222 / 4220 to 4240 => -1.4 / 17.3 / 18.5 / 17.9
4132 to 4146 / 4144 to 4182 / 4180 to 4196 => 1.7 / 18.1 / 17.5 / 17.8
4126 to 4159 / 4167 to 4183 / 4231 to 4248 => 1.1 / 17.2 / 20.3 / 18.3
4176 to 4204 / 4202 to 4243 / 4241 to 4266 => 0.0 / 17.4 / 20.5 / 19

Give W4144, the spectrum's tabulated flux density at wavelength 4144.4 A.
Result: 16.33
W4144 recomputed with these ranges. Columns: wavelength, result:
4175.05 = 17.4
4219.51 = 20.81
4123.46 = 17.39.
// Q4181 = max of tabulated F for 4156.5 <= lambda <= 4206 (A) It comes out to 20.69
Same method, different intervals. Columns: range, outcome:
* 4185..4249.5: 22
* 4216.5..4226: 21.62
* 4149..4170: 19.74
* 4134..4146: 19.94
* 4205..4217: 20.13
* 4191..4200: 17.84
